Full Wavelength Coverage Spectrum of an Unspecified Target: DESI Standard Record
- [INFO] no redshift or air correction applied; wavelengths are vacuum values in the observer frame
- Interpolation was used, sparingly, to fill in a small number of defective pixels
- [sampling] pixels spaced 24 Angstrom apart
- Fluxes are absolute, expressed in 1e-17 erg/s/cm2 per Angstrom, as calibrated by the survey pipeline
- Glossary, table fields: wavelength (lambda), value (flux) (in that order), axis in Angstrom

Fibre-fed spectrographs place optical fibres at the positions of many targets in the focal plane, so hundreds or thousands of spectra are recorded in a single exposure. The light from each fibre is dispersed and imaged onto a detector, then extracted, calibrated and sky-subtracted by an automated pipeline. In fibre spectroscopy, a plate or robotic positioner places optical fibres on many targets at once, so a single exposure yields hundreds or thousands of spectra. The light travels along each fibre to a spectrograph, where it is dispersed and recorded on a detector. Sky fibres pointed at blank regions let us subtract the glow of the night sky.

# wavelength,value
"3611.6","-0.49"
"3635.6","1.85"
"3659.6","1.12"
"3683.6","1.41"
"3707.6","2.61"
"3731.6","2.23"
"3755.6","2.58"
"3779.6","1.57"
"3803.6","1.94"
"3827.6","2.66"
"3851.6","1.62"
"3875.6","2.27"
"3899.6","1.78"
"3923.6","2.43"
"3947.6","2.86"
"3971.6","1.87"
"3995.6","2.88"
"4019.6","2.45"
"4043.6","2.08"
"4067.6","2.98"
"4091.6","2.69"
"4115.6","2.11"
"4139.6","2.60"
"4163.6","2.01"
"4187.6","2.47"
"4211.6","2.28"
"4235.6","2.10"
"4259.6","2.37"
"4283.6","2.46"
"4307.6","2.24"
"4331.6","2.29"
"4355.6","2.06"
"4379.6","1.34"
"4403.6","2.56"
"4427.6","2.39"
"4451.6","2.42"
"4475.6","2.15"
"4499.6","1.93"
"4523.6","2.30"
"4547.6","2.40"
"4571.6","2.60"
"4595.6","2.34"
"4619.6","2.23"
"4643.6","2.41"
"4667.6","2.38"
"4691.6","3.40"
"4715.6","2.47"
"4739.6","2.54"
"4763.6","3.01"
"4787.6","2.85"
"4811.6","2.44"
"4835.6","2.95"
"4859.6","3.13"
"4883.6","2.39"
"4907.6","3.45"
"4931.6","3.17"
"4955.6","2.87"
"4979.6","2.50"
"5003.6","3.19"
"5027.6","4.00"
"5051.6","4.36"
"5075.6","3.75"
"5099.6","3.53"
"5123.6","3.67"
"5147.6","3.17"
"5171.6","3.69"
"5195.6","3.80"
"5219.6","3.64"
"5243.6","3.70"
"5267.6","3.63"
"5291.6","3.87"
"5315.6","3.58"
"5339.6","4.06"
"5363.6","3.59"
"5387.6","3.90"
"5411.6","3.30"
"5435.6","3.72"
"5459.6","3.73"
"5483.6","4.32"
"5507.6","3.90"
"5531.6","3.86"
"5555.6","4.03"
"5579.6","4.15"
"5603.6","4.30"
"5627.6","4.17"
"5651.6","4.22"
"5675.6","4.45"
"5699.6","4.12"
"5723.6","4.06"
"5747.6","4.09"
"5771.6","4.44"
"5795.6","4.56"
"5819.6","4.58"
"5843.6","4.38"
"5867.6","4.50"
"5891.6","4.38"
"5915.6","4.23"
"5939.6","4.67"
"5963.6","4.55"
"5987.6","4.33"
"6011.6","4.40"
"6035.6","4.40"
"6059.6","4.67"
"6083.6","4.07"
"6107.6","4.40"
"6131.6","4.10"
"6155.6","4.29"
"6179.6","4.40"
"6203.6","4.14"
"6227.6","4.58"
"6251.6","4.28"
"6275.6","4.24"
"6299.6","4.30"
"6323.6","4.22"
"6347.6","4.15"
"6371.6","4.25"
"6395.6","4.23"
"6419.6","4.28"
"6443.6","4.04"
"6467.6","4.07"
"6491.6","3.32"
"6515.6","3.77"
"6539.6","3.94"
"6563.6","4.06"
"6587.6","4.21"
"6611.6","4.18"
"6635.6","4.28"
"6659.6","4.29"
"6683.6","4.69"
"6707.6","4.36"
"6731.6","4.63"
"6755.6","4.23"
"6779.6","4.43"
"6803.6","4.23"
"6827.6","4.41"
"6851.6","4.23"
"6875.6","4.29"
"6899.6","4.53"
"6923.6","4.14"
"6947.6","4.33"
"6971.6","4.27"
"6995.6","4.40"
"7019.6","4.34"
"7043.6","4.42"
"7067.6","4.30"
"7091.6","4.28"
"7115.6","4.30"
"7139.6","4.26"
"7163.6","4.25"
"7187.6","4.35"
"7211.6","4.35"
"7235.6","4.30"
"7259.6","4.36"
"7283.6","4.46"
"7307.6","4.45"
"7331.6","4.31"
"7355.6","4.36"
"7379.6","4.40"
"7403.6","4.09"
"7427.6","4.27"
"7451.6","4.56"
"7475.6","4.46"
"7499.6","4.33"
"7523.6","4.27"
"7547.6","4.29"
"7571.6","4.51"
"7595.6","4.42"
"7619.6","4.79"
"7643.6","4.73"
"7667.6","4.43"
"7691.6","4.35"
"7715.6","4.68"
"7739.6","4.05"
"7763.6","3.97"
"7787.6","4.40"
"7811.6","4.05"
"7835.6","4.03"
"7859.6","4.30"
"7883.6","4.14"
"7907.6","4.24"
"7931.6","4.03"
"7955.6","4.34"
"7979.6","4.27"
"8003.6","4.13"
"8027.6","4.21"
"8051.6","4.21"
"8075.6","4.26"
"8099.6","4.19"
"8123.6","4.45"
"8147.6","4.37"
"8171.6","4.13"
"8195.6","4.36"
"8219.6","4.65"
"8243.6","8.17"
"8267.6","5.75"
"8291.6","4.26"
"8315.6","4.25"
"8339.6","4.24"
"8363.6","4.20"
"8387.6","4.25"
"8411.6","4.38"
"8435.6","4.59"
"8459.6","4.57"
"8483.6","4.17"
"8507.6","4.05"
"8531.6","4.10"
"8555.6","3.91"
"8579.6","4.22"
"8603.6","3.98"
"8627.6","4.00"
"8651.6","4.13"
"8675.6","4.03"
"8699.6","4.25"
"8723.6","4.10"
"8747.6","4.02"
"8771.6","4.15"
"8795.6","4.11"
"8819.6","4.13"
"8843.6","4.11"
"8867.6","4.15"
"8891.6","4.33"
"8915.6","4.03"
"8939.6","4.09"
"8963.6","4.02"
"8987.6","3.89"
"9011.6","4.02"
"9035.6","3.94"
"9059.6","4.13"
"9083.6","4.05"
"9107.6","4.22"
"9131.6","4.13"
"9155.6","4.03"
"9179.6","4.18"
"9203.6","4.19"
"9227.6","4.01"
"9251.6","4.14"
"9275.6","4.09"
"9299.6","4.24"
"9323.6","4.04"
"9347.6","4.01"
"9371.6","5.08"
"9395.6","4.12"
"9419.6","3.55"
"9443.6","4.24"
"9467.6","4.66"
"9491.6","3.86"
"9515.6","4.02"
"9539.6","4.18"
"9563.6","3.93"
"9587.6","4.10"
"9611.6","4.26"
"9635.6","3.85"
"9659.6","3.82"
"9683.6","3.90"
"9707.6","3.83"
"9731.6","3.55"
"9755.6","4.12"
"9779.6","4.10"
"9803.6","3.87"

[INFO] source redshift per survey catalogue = 0.256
